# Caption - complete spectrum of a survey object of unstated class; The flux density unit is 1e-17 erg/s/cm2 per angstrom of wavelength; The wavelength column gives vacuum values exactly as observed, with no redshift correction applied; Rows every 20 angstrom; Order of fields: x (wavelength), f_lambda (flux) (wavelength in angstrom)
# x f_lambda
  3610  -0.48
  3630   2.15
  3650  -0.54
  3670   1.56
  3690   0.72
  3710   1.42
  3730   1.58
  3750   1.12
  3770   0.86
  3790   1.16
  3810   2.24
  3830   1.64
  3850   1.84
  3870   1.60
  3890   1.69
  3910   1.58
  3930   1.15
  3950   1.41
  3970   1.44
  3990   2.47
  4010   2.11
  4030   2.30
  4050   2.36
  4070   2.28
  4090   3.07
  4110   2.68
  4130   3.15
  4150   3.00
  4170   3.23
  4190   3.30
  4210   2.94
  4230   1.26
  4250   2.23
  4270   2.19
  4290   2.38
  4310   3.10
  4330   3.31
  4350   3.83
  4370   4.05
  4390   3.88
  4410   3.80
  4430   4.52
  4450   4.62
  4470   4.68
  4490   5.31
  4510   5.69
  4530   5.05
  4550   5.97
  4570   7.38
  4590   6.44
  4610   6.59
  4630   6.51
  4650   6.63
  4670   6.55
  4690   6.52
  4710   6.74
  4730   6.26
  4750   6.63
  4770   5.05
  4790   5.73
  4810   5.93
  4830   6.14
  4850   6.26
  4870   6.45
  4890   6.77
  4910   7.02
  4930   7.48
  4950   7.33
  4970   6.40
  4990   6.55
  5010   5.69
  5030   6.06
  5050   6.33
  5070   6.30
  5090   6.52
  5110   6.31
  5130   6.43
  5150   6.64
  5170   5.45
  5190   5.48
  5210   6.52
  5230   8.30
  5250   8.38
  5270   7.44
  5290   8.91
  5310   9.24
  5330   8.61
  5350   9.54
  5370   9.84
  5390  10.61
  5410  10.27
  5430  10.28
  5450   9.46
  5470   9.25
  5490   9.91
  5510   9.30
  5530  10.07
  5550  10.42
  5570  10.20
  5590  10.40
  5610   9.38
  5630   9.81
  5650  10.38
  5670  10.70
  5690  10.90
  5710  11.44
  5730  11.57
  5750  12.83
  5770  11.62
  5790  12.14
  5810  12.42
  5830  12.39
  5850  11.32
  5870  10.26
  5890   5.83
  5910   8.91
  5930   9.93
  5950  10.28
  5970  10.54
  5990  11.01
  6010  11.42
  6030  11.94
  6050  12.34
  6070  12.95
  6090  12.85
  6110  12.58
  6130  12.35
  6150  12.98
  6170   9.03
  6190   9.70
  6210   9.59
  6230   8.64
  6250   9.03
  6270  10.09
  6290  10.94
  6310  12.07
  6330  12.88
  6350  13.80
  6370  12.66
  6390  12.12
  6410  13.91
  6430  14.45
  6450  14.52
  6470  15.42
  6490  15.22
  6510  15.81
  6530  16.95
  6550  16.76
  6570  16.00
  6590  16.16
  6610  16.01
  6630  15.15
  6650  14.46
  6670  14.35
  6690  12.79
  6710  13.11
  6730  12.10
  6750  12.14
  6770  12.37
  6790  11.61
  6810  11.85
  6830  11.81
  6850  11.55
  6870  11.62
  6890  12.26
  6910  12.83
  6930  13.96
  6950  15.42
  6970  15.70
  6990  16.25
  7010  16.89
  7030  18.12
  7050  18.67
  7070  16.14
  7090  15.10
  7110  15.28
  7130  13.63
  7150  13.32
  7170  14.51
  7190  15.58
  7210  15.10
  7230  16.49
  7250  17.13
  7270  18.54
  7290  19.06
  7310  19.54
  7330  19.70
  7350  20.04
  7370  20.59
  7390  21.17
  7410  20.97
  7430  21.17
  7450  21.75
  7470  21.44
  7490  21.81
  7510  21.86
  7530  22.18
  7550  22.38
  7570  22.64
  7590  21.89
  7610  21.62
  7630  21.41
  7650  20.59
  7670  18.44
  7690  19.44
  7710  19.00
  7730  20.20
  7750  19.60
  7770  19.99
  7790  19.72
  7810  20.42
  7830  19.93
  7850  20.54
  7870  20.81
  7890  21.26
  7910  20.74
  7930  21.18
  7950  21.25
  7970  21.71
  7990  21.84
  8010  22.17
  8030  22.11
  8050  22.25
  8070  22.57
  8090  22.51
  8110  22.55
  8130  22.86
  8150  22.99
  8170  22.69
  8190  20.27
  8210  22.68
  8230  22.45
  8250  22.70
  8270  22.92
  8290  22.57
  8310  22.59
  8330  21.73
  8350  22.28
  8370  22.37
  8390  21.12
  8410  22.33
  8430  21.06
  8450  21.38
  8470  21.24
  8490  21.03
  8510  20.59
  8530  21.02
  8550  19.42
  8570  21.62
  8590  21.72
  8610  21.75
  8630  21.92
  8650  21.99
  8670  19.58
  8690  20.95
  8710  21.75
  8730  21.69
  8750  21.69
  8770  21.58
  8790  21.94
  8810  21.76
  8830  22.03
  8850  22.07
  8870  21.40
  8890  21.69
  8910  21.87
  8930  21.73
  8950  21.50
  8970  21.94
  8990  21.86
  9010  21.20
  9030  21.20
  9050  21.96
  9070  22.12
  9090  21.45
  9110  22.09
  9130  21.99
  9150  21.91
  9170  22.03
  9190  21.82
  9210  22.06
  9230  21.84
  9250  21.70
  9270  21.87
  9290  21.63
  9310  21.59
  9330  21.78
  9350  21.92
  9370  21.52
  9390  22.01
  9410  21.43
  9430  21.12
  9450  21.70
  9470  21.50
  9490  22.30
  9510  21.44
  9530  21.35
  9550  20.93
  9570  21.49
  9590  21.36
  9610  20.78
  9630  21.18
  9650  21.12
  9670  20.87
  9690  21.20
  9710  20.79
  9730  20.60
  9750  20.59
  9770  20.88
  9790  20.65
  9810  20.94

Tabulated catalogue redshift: 0.00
